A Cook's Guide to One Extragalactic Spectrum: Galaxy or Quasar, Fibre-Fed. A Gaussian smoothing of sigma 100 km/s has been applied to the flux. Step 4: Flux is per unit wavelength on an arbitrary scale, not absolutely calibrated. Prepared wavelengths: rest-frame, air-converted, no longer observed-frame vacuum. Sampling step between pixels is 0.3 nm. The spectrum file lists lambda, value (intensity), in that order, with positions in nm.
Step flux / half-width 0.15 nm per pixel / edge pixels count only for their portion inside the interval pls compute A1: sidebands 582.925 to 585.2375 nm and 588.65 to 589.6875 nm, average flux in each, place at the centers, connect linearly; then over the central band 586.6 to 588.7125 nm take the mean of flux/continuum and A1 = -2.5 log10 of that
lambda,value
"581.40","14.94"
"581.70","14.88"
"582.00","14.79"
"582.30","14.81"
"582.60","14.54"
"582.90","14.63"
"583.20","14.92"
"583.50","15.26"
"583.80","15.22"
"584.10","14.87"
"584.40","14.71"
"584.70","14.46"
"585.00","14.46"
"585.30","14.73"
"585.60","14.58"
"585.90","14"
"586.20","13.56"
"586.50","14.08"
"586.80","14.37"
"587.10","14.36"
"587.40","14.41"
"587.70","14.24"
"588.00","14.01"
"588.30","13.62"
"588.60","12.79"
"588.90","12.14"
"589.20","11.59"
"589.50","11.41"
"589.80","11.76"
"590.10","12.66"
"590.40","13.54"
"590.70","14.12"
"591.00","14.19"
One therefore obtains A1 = -0.10 mag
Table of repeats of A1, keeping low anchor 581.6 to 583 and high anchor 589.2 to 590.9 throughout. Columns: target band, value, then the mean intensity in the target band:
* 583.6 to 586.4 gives -0.039 mag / 14.5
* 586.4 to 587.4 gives -0.063 mag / 14.3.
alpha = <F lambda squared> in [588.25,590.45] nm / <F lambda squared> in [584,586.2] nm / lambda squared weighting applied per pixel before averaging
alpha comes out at 0.9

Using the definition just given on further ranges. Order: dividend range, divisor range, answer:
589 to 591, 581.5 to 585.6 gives 0.87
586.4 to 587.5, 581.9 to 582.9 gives 0.99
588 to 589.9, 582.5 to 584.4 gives 0.85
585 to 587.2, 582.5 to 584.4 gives 0.97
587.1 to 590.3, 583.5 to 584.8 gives 0.88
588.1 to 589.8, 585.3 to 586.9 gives 0.88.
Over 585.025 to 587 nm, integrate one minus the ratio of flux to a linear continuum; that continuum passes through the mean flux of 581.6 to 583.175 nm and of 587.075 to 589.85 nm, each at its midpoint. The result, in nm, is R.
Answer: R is -0.08 nm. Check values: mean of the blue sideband 14.7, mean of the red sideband 13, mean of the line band 14.2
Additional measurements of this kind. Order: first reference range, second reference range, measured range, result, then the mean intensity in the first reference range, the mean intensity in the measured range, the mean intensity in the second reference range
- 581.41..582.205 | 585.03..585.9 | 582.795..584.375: -0.03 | 14.9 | 15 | 14.5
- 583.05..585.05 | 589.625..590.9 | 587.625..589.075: 0.03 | 14.9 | 13.3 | 13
